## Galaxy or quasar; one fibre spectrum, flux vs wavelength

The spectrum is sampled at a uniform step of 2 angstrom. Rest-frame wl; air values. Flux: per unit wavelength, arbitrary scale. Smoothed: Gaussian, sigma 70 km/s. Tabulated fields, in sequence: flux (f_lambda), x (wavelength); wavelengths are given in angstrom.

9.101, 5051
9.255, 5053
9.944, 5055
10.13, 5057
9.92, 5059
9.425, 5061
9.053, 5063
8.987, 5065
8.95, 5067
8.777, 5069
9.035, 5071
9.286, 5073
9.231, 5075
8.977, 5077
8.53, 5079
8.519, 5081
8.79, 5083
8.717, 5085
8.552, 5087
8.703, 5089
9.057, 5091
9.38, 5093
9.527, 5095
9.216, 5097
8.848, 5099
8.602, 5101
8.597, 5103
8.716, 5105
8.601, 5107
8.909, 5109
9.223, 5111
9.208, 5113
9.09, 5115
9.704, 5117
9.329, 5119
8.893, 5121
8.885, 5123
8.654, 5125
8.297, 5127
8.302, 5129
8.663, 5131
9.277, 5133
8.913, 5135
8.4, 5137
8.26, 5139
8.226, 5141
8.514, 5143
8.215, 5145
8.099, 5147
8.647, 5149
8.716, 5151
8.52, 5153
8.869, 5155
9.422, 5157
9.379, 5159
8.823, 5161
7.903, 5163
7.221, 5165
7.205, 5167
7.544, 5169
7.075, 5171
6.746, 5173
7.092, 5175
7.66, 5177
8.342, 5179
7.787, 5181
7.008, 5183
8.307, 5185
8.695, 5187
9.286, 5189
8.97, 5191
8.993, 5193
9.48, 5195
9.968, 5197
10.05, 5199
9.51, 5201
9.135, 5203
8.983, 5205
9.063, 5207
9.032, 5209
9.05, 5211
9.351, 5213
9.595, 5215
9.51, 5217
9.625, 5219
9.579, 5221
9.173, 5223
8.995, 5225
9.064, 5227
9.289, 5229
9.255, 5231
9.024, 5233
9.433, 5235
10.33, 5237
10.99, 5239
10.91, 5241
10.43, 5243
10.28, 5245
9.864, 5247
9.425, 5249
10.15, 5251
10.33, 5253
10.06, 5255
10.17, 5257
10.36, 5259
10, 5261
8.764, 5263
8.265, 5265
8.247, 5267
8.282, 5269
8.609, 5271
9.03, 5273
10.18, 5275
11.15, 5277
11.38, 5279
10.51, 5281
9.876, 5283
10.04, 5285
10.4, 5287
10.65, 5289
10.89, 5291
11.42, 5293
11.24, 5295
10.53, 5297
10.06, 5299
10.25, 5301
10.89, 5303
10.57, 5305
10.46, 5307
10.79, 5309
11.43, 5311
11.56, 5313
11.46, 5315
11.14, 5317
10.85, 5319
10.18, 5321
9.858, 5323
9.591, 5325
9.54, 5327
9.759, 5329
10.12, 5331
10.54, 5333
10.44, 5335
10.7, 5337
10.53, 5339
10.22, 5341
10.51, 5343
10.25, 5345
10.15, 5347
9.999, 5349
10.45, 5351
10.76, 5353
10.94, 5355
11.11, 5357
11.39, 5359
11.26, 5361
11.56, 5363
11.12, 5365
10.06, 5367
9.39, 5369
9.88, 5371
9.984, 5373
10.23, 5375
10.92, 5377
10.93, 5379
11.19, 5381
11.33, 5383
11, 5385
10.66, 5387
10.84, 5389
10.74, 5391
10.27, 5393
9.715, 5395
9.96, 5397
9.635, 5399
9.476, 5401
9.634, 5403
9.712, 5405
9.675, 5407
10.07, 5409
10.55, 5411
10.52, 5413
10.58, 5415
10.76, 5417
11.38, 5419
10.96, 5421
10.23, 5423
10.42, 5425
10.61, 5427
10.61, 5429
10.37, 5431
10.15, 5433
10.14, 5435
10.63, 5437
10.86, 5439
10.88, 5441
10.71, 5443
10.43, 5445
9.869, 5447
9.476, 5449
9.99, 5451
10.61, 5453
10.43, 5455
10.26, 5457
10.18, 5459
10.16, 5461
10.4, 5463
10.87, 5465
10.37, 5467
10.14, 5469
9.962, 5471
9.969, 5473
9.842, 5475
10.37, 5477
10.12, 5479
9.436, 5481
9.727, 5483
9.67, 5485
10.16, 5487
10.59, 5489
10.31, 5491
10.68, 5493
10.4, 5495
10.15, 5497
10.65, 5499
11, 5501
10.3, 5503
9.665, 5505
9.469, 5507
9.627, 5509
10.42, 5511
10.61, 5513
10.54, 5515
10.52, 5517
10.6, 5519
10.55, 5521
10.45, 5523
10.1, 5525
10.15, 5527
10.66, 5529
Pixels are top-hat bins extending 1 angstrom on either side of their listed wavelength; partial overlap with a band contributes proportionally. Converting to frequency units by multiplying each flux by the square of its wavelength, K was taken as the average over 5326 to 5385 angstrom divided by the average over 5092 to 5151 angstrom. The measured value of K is 1.31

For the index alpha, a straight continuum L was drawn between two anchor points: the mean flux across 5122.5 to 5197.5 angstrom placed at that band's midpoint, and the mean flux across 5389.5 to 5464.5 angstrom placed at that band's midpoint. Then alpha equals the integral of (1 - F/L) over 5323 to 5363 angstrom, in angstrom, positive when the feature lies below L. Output -3.10 angstrom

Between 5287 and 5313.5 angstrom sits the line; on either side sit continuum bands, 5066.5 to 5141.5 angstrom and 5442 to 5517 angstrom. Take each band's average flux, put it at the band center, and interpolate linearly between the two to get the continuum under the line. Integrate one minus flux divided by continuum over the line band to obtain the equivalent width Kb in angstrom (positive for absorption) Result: -3.4 angstrom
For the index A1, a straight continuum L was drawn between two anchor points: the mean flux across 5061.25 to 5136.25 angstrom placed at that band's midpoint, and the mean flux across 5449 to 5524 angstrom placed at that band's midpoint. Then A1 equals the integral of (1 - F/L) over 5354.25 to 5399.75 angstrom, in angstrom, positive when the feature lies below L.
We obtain -3.47 angstrom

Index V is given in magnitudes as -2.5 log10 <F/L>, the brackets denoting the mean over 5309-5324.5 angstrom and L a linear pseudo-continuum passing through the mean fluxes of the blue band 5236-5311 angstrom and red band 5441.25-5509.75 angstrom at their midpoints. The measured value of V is -0.07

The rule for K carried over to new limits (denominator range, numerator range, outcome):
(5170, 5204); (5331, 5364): 1.34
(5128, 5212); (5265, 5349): 1.28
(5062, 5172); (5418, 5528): 1.35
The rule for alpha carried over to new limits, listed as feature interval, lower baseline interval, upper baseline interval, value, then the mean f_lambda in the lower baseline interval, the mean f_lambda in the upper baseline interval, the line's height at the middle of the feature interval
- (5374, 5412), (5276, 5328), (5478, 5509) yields 0.2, 10.6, 10.1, 10.4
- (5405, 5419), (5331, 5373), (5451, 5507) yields 0.0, 10.5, 10.2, 10.4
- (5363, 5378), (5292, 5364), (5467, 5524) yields 0.3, 10.6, 10.2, 10.5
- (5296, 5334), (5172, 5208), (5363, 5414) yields -3.2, 8.62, 10.3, 9.69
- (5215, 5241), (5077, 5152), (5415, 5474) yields -0.7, 8.78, 10.4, 9.34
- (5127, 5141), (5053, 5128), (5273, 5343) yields 1.1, 9.04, 10.5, 9.34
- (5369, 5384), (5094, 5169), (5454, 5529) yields -1.2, 8.68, 10.2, 9.75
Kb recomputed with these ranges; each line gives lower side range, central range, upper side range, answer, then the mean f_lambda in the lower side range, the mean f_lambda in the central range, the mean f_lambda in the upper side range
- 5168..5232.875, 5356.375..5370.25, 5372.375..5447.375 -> -1.0 angstrom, 8.79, 10.8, 10.4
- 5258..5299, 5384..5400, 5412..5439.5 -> 0.1 angstrom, 9.99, 10.4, 10.6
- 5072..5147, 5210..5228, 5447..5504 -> -0.2 angstrom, 8.82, 9.33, 10.2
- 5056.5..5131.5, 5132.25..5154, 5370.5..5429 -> 1.6 angstrom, 8.98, 8.52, 10.4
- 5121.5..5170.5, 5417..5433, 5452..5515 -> -1.2 angstrom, 8.45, 10.6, 10.2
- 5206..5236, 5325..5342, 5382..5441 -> -0.4 angstrom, 9.27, 10.2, 10.4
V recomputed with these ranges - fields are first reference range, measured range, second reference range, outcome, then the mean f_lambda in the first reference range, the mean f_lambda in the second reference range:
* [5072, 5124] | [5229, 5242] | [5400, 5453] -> -0.04 mag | 8.96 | 10.3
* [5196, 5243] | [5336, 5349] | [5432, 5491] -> -0.05 mag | 9.54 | 10.2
